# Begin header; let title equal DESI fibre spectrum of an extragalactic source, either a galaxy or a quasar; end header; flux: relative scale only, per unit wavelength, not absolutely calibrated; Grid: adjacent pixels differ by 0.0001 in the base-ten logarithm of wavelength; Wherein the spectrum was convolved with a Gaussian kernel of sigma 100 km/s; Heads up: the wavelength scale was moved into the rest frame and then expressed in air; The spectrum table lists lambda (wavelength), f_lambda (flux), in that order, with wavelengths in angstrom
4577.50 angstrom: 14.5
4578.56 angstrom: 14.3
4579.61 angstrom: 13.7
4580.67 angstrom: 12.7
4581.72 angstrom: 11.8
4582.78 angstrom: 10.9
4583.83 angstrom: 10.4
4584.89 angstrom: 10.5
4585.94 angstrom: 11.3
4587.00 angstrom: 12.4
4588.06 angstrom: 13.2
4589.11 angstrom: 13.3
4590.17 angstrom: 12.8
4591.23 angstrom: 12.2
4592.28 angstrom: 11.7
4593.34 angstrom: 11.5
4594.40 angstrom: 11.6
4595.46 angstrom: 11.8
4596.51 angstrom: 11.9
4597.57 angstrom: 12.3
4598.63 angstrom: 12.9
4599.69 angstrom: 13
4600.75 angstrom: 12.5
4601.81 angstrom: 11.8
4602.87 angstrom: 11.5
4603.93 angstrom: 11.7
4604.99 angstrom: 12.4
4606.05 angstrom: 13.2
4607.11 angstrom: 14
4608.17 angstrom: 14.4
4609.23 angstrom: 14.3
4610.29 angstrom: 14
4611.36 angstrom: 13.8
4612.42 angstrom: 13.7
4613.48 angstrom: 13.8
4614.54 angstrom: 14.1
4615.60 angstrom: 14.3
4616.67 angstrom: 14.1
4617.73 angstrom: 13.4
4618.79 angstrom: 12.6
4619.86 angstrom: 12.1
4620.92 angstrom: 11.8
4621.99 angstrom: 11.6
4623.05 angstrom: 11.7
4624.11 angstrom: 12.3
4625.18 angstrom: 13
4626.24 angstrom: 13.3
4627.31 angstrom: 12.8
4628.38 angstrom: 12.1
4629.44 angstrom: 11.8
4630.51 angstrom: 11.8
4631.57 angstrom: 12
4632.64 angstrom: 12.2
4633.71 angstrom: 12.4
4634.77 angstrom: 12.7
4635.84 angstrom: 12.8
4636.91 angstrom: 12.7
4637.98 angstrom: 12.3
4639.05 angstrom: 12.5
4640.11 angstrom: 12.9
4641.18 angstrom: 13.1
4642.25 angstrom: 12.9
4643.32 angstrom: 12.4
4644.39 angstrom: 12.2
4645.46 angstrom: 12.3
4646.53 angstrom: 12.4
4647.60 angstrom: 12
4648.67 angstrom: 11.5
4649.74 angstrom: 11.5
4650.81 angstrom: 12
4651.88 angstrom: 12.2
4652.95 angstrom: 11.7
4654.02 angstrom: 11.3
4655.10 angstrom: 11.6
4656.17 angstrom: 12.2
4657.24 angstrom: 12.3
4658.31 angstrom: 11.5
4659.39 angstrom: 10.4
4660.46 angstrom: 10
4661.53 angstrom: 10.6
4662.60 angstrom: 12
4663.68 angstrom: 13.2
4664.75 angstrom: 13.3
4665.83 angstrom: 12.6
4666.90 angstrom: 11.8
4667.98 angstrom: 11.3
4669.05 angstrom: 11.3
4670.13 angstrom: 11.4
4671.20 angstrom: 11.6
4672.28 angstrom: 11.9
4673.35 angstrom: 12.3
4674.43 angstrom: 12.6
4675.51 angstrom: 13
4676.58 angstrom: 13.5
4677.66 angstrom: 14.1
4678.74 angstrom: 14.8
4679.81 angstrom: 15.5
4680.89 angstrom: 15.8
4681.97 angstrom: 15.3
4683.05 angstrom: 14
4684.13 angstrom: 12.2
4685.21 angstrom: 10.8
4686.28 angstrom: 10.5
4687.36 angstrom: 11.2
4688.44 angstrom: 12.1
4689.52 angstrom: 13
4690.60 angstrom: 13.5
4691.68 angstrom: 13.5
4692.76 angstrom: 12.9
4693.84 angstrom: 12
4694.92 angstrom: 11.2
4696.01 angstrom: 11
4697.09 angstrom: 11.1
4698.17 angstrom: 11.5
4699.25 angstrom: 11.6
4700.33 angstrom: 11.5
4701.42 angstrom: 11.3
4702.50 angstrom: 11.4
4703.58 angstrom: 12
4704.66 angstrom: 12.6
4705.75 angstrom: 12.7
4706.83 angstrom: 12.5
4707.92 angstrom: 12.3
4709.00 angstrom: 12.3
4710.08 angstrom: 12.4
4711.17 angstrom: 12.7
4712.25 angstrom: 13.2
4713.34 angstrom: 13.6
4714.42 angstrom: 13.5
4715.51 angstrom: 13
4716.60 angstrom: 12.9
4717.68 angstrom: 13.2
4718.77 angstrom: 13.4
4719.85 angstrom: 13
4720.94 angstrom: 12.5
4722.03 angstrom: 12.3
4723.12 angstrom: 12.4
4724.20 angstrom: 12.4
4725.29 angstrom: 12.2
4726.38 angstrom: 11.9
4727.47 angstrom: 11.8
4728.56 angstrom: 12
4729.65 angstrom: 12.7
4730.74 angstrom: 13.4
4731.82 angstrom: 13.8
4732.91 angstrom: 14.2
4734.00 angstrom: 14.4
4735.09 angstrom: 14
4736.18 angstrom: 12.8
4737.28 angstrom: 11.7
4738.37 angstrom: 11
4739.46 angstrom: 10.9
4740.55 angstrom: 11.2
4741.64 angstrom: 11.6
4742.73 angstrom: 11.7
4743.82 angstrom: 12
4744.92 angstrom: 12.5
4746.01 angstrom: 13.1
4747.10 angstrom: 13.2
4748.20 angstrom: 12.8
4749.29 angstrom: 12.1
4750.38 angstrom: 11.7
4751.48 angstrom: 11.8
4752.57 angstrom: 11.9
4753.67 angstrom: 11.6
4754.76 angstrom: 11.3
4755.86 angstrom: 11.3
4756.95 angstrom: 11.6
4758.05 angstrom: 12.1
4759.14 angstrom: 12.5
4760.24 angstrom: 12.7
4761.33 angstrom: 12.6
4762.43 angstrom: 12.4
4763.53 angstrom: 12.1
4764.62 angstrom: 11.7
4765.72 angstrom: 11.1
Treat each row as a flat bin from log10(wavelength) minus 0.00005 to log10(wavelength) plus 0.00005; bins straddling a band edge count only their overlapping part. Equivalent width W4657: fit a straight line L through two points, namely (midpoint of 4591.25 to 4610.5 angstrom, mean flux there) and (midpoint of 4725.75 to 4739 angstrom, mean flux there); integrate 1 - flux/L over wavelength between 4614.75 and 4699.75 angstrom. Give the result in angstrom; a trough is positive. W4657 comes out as 1.9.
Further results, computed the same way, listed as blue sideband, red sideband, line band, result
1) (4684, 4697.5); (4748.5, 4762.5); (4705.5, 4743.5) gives -2.11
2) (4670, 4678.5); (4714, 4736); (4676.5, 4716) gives 0.48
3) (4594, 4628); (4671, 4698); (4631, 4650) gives 0.65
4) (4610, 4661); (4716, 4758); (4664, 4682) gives -0.89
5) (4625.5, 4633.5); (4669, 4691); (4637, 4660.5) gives 0.96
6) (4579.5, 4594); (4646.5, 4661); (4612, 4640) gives -2.24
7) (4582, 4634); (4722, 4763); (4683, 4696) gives 0.28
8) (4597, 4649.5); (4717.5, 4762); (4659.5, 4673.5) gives 0.94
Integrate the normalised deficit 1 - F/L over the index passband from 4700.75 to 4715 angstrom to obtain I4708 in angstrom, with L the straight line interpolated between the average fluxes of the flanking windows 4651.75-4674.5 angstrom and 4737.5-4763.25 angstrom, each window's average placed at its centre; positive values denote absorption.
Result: -0.7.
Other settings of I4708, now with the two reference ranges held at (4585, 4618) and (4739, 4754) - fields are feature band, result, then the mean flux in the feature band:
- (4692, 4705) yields 0.6 angstrom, 11.7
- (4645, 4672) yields 1.6 angstrom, 11.8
